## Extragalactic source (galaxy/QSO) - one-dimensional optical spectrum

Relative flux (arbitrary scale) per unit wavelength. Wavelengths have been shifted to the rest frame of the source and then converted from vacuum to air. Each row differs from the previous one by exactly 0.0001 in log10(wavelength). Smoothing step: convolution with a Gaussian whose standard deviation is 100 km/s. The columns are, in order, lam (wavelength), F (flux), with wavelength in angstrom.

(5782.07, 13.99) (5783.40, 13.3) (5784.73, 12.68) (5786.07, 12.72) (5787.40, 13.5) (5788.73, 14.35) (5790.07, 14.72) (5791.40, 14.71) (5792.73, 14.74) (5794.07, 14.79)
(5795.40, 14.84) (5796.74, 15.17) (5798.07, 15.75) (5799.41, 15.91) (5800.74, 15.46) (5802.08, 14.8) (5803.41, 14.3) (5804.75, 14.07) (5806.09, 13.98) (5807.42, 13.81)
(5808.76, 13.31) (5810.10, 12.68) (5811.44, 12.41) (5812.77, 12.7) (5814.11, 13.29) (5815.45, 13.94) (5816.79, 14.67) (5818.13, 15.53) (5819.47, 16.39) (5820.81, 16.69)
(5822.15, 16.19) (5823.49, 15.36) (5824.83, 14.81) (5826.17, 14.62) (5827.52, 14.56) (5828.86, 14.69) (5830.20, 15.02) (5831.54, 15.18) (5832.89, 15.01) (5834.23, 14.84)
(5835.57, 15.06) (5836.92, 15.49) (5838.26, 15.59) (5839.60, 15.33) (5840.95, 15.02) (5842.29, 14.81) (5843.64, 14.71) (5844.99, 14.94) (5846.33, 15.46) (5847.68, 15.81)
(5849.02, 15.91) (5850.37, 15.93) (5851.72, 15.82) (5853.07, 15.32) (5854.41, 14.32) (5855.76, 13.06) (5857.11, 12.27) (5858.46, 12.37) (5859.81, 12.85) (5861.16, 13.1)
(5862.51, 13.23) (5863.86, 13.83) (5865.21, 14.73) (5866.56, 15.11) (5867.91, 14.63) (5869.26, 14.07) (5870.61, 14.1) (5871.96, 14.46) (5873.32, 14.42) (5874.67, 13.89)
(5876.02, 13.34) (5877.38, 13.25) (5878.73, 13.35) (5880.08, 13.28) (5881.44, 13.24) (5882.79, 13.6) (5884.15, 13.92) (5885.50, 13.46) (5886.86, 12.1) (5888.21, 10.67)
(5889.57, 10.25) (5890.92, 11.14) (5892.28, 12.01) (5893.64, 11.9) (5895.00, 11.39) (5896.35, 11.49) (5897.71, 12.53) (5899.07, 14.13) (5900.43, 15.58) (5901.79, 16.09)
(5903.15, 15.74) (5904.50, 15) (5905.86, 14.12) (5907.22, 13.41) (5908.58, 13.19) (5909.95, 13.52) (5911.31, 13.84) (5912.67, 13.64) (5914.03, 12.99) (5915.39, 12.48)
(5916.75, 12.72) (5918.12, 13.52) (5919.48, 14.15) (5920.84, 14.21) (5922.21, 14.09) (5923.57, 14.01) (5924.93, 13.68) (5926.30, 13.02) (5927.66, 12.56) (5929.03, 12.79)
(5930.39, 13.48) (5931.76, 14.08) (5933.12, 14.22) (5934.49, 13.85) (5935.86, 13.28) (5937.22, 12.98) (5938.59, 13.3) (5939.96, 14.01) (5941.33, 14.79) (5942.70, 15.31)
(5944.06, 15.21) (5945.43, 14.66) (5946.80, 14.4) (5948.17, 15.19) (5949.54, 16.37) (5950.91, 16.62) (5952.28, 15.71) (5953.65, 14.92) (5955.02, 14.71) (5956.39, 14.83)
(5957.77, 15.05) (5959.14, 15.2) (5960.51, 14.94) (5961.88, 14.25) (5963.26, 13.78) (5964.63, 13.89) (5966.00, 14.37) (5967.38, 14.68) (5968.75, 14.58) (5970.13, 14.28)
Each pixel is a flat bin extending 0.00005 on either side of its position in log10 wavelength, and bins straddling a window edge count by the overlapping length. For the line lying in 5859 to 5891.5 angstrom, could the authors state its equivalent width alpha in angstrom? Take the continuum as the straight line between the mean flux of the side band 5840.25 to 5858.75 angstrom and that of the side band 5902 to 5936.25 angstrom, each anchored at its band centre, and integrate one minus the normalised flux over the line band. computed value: 2.3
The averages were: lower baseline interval 14.7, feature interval 13.3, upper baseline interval 13.7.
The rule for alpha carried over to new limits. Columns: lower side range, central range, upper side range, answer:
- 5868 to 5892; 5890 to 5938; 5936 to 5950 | 1.5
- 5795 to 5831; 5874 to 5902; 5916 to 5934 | 2.2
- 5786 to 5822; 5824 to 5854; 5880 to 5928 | -2.4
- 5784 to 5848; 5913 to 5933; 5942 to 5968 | 1.9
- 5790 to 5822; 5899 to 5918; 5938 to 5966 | 1.0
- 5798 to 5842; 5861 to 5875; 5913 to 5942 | 0.0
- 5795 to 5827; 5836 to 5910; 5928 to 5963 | 3.6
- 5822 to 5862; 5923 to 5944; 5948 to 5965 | 1.8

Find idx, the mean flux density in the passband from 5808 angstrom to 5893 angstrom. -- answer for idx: 14.1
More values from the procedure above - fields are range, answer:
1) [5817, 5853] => 15.3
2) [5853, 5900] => 13.1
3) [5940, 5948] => 14.8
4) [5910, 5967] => 14.2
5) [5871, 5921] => 13.3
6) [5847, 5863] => 14.2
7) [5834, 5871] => 14.6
